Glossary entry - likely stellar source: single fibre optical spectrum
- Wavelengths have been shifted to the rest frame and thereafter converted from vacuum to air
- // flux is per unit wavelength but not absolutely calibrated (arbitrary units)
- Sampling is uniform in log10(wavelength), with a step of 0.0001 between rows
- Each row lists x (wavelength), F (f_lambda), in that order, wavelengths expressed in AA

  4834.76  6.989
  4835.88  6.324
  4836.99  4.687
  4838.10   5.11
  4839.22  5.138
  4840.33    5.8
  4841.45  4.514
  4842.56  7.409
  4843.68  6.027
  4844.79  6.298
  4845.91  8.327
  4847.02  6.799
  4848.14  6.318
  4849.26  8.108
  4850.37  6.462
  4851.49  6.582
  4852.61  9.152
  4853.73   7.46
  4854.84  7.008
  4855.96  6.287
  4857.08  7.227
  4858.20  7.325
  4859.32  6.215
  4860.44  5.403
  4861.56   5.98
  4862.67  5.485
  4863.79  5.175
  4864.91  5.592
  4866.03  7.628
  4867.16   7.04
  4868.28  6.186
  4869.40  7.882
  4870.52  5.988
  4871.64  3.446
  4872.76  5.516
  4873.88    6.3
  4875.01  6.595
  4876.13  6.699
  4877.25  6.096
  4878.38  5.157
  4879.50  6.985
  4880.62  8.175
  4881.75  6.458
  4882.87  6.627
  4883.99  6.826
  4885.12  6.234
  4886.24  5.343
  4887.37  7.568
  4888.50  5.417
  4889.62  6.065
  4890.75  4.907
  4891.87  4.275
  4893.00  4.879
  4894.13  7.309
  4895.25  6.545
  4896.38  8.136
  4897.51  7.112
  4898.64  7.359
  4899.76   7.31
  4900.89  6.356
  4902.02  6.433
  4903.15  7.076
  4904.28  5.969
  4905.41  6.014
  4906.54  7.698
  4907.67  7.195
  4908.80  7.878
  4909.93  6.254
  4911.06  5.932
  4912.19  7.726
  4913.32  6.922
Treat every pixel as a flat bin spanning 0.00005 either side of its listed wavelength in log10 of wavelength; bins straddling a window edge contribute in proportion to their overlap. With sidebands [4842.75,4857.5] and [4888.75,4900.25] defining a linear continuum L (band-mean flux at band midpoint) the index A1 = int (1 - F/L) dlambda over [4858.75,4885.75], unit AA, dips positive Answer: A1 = 1.9 AA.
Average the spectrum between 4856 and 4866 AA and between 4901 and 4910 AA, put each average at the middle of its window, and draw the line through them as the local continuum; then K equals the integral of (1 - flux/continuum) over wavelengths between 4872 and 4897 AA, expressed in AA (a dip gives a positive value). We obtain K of 0.9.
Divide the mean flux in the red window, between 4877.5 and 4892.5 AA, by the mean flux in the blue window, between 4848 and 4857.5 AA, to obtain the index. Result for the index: 0.9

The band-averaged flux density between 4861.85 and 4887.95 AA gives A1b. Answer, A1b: 6.3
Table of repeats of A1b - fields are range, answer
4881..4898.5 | 6.29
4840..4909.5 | 6.51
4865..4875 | 6.23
